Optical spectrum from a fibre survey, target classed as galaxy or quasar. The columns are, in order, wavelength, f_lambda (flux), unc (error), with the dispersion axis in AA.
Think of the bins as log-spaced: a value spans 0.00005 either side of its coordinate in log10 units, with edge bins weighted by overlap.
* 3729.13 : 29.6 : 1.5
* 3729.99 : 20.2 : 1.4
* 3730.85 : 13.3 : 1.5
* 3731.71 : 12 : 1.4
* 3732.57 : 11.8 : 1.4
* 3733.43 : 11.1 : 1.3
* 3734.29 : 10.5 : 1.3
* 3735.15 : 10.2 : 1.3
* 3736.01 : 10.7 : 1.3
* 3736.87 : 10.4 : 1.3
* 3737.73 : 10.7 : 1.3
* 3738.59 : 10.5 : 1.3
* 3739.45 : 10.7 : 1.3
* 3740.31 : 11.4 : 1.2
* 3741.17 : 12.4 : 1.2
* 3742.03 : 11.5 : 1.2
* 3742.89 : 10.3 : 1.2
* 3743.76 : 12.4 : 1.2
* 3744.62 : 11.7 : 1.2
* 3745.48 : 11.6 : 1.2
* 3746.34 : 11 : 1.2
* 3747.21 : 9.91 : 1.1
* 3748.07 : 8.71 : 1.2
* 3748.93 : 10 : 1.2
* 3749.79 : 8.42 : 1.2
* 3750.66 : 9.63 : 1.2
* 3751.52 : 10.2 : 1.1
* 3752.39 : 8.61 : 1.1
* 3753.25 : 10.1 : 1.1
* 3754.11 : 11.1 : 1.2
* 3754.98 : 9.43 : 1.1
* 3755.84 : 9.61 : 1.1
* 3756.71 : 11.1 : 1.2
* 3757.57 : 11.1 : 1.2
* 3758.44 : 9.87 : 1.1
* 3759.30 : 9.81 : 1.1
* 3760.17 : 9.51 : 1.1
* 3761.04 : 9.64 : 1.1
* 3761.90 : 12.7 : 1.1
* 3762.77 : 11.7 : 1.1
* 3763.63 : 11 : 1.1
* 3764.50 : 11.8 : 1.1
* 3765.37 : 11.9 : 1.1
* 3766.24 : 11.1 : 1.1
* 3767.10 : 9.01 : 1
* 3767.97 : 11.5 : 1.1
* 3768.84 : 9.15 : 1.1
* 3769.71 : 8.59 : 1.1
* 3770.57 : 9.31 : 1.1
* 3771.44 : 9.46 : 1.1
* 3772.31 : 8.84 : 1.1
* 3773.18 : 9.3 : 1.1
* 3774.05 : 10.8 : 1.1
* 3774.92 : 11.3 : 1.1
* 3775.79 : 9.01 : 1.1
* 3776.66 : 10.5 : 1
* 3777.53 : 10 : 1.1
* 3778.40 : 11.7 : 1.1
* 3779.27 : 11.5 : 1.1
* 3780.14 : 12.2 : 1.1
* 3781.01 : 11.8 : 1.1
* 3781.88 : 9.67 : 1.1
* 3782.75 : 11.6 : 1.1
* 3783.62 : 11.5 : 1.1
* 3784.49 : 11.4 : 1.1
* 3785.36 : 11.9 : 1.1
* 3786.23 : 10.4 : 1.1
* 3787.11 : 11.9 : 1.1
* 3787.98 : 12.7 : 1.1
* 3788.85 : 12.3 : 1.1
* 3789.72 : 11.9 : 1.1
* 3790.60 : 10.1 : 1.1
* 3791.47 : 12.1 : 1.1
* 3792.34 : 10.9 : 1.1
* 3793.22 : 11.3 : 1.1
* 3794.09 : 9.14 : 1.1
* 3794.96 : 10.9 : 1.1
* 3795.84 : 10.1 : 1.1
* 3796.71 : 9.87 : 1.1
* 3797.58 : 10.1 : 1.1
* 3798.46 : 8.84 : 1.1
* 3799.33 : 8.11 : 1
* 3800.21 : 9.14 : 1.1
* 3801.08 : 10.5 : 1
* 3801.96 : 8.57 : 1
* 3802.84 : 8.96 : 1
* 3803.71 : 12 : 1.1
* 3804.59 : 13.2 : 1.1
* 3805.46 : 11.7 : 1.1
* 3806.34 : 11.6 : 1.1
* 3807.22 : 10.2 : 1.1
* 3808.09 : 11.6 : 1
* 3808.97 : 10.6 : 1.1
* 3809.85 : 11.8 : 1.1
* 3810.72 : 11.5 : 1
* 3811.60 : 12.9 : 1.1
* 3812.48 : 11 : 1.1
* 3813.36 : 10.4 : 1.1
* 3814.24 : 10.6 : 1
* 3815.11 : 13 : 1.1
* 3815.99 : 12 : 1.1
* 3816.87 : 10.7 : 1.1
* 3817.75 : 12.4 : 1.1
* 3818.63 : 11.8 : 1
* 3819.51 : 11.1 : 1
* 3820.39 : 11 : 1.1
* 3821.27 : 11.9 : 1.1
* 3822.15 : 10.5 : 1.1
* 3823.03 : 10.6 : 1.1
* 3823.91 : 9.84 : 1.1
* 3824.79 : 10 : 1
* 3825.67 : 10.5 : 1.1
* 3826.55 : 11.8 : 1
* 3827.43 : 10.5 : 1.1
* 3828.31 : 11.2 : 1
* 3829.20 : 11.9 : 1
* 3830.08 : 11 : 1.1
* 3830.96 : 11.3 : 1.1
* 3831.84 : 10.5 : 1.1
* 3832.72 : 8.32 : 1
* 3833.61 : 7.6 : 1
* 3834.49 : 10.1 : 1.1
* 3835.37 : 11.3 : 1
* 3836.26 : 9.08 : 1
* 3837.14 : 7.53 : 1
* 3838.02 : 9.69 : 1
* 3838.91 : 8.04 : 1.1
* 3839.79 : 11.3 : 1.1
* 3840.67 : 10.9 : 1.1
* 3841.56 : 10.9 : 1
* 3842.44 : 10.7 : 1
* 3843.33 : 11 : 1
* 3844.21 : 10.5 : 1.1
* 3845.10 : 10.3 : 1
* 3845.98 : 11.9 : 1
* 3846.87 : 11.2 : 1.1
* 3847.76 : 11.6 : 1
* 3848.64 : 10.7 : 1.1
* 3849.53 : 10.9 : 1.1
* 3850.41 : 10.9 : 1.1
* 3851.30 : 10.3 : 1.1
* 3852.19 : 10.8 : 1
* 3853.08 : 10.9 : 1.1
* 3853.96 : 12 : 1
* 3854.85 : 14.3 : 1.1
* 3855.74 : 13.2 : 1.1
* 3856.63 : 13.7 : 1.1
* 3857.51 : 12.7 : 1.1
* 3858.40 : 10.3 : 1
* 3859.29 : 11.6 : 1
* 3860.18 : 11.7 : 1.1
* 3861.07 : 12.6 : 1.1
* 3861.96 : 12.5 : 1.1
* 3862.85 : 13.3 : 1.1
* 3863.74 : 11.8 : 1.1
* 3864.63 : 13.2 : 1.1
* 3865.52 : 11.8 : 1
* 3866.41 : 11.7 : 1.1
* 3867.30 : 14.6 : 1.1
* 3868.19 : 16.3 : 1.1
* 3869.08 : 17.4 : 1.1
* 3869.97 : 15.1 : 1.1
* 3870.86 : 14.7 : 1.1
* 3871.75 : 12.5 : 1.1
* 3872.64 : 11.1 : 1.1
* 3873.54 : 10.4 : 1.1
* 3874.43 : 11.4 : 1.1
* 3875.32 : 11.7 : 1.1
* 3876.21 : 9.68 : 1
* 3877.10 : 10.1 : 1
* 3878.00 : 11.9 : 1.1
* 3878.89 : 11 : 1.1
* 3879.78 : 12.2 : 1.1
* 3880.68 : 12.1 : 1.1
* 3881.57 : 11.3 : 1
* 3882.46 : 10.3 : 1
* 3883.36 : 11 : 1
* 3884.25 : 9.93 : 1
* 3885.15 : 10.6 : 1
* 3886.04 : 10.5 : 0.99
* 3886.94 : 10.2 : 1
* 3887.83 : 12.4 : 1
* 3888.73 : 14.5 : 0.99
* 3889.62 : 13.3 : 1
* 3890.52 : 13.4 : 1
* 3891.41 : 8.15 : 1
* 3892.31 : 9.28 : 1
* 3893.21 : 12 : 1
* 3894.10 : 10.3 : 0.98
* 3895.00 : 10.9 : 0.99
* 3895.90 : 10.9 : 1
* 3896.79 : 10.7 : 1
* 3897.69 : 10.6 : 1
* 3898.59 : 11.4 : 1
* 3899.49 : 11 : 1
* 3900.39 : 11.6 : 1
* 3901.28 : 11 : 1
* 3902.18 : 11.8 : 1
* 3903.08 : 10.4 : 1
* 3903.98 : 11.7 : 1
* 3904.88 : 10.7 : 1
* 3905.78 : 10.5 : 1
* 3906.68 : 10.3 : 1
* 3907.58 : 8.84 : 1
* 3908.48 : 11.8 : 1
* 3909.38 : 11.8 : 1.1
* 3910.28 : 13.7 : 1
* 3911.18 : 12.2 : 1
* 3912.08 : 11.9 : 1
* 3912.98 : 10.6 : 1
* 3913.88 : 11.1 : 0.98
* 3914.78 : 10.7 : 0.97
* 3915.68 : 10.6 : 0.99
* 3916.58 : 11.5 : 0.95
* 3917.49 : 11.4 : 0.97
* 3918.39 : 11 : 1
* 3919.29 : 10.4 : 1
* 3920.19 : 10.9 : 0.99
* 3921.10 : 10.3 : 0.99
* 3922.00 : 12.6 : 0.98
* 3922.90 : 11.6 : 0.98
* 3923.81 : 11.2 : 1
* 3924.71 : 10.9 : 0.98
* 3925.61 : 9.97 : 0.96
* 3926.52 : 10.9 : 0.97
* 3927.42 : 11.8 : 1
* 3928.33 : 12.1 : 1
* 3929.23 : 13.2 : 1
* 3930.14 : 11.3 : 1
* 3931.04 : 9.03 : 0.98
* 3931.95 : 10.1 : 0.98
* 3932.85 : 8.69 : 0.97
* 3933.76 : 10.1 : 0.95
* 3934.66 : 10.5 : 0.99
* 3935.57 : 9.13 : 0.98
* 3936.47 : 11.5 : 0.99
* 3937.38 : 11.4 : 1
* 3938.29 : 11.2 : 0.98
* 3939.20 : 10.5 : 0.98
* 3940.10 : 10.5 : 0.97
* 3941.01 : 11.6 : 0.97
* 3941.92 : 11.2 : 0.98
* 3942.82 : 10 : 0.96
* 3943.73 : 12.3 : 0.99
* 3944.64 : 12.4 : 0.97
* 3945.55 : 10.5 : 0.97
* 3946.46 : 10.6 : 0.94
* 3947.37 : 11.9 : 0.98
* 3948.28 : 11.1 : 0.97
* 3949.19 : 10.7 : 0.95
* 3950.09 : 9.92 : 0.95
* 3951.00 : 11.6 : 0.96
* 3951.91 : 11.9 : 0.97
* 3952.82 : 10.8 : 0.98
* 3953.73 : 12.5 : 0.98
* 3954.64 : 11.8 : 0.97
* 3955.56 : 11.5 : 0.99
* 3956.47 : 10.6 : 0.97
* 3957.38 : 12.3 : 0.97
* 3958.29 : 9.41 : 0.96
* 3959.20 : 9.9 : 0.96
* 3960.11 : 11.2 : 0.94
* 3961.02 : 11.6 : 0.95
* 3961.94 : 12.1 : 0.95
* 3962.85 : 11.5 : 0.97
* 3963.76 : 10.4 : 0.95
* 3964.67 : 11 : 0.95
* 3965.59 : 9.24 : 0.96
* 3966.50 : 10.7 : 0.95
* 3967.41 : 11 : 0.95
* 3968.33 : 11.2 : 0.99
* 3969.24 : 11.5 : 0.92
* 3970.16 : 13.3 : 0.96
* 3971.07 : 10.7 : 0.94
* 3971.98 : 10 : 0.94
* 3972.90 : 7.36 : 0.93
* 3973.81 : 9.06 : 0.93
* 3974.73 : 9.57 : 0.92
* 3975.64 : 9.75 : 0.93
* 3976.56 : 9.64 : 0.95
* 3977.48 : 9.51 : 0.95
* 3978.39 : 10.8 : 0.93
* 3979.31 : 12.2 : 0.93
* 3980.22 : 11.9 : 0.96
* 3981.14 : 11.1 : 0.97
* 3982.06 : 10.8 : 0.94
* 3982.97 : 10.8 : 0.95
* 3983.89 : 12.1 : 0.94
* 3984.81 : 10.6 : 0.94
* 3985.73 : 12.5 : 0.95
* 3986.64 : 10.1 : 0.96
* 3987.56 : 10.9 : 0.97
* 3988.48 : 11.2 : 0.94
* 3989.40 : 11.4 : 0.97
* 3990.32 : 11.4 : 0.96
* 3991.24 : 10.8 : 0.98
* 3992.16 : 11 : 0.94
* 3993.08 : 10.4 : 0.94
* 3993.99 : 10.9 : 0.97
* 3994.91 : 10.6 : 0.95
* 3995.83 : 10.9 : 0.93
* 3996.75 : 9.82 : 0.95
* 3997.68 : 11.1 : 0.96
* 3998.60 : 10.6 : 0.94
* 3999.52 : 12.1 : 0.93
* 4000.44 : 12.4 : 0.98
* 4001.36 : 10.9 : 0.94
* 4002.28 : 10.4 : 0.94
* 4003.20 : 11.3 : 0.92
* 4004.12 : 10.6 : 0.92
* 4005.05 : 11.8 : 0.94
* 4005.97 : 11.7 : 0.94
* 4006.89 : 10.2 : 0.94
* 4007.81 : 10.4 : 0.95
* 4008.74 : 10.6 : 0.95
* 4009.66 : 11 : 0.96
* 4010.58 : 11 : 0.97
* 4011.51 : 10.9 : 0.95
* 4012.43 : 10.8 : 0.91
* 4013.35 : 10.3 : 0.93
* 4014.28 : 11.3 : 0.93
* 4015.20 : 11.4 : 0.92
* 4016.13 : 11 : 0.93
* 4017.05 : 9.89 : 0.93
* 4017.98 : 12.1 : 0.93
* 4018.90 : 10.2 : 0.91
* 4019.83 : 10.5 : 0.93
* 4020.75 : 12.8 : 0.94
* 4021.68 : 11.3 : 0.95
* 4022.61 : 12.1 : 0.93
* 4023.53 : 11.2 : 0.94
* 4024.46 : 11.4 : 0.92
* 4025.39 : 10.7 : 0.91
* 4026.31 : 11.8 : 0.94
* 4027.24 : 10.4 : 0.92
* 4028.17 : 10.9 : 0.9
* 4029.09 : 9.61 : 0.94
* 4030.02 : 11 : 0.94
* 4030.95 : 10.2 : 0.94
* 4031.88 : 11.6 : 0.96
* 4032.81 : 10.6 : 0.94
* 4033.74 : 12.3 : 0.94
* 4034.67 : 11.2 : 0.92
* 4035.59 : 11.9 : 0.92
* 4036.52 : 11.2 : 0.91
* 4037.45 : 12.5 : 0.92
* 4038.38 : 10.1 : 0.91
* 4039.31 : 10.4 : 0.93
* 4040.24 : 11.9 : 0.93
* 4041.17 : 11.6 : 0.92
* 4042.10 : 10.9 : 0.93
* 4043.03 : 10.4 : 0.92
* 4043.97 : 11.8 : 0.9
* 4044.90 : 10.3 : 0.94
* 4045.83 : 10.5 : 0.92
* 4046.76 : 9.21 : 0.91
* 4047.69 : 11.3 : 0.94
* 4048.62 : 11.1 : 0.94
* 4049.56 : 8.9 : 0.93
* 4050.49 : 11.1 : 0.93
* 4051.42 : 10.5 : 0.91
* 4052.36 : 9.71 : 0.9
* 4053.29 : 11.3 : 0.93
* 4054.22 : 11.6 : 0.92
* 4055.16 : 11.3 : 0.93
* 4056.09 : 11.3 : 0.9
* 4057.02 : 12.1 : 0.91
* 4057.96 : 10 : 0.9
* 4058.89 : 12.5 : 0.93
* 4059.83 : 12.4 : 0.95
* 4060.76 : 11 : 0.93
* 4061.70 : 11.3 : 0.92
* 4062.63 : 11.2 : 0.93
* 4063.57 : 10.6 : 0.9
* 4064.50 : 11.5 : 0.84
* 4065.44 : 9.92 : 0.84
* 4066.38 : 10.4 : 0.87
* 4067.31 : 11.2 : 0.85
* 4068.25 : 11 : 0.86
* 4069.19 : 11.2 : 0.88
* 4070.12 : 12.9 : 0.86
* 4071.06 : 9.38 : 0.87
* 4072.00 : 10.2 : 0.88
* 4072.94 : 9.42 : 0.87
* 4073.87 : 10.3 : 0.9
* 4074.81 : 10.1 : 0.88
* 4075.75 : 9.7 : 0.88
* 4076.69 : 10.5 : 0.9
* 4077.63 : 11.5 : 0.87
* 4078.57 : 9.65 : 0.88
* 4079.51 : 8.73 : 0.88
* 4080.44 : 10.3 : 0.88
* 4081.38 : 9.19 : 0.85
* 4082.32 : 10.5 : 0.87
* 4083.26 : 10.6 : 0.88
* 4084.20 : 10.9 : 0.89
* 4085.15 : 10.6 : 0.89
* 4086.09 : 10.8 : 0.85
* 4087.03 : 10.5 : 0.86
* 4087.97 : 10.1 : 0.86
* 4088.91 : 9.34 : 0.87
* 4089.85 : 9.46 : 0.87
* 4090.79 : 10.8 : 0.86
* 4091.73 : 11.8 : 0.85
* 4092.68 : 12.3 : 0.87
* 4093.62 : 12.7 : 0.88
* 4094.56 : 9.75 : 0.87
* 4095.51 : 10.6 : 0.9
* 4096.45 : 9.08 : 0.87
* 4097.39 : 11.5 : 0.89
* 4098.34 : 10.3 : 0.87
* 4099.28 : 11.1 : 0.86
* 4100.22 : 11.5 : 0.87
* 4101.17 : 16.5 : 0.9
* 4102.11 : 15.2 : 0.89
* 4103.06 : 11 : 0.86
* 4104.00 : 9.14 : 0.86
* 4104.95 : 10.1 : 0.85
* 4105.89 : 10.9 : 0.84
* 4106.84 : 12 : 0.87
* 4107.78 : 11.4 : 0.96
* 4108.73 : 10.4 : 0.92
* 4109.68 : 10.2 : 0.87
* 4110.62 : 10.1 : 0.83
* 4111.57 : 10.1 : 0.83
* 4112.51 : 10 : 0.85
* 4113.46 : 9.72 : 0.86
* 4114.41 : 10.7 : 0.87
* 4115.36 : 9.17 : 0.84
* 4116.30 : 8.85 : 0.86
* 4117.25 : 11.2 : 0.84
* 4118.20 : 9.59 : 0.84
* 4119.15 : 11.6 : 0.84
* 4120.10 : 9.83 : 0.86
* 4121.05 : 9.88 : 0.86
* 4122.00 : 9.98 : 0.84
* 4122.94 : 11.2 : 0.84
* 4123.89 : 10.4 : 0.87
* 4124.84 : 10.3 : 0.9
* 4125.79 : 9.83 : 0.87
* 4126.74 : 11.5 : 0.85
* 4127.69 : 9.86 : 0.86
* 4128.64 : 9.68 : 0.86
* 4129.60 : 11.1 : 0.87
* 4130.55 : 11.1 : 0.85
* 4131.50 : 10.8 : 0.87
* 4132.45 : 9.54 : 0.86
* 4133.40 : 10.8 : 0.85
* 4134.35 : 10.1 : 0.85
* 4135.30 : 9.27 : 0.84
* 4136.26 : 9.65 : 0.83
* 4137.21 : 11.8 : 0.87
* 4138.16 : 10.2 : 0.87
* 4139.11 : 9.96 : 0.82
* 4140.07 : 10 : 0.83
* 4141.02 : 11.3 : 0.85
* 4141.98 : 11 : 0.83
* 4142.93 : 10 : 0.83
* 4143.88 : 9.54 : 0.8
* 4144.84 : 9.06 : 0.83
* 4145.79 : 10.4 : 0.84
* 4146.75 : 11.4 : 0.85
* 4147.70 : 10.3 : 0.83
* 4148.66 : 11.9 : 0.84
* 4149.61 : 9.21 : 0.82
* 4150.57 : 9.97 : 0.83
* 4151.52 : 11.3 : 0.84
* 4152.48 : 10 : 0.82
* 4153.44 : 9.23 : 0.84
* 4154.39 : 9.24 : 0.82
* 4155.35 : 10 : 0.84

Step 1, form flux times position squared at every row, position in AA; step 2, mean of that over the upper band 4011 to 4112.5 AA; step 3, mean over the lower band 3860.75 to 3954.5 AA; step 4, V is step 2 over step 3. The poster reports 1.03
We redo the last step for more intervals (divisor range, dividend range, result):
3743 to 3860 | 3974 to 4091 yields 1.13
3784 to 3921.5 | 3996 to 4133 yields 1.07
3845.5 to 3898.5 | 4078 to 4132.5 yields 1.01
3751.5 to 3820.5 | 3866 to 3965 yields 1.12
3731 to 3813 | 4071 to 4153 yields 1.17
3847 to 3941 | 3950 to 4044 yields 1.01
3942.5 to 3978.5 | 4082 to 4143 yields 1.06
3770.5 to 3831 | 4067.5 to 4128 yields 1.13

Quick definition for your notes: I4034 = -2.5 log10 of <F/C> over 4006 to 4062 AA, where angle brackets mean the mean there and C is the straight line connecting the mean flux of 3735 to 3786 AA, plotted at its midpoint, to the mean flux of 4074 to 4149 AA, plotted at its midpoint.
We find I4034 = -0.05 mag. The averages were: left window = 10.6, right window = 10.5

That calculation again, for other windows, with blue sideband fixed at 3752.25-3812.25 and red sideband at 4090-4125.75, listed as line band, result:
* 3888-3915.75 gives -0.05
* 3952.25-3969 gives -0.03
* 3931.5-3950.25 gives 0.00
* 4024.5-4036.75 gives -0.03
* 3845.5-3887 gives -0.12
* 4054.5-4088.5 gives 0.01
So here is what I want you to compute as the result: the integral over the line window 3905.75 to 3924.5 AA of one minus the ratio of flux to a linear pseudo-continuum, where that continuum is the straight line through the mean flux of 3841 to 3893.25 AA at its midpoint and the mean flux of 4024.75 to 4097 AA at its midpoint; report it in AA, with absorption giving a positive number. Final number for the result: 0.6 AA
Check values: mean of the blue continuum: 11.8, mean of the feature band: 11.2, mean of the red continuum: 10.8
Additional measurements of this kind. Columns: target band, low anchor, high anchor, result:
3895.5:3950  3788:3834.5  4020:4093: -1.02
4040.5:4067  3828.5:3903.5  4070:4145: -0.54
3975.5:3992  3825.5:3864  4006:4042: 0.09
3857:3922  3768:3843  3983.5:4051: -4.87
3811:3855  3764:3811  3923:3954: -0.14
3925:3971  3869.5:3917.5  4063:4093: 0.17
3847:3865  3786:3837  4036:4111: -1.89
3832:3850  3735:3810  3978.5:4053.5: 0.90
